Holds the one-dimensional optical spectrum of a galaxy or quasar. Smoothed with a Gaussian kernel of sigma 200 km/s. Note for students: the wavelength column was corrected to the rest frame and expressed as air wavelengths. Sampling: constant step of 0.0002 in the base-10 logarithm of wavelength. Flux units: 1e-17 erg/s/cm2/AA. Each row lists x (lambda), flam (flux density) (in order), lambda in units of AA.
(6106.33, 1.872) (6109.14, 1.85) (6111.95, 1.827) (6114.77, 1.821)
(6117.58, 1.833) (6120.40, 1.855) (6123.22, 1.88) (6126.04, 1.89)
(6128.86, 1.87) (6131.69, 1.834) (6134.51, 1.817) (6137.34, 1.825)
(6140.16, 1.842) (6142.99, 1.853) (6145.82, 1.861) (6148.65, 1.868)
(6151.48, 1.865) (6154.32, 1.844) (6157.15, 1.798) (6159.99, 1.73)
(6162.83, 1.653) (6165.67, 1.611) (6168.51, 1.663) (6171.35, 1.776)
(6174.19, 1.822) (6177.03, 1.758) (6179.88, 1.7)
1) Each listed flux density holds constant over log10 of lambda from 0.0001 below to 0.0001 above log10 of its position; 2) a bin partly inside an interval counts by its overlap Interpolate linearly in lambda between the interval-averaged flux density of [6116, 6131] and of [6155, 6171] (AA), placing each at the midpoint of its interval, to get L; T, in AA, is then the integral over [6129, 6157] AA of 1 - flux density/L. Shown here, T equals -1.0 AA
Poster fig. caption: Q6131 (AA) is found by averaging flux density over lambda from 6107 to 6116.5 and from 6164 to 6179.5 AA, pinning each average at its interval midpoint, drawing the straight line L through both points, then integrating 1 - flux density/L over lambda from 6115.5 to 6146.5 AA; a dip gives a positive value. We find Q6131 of -0.85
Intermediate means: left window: 1.84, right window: 1.72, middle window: 1.85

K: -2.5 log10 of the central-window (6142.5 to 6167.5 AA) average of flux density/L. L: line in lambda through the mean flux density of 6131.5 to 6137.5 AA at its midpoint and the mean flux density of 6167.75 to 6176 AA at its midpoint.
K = 0.01 mag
